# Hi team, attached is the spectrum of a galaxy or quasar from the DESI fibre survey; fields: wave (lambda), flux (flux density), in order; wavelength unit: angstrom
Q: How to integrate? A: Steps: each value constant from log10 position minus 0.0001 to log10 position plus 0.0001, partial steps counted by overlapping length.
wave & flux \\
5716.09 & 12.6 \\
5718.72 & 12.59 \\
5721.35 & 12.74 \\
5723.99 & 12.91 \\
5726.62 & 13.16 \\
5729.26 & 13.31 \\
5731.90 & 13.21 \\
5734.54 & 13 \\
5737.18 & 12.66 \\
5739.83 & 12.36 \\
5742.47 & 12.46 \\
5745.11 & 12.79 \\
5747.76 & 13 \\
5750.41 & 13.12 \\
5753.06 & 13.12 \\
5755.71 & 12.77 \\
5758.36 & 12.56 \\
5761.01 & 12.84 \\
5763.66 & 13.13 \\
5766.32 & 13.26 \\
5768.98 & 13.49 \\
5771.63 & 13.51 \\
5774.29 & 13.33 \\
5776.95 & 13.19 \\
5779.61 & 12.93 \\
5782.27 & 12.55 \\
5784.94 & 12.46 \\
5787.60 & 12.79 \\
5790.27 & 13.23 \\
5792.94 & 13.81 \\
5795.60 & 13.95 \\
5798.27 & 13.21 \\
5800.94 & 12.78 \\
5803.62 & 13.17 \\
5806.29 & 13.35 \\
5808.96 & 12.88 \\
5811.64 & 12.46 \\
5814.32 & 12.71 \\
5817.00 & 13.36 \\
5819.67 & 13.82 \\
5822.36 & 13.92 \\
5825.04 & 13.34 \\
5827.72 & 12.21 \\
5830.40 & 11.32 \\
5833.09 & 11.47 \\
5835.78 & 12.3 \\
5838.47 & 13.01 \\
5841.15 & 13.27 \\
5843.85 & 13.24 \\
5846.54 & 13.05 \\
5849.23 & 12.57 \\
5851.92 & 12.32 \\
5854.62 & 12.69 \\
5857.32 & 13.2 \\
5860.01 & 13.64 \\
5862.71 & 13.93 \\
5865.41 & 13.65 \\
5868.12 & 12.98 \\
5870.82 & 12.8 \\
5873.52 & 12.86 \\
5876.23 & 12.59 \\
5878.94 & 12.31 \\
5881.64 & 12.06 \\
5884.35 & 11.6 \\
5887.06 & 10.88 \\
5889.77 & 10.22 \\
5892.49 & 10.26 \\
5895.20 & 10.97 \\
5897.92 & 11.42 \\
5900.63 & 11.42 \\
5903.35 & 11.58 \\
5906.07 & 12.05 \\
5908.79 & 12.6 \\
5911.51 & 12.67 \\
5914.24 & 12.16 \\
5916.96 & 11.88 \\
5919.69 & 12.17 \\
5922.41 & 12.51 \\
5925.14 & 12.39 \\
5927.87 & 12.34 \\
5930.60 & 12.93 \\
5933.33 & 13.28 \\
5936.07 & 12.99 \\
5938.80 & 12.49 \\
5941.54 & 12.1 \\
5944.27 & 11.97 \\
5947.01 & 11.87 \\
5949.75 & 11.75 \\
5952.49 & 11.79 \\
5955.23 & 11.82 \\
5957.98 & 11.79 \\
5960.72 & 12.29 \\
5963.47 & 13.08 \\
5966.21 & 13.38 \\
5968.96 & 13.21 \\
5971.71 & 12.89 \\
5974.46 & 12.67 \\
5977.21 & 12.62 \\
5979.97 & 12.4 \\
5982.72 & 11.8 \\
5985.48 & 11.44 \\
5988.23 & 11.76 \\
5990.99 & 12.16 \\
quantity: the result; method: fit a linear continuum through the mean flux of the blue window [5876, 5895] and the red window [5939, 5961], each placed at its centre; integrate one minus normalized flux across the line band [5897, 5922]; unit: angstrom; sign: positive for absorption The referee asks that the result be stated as -1.0 angstrom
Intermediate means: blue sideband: 11.3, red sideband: 11.9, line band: 12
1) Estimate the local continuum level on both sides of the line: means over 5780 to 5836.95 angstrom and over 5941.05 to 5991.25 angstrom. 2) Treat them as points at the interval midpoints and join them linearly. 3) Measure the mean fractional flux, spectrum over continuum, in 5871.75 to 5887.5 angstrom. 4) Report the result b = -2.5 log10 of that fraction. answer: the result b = 0.04 mag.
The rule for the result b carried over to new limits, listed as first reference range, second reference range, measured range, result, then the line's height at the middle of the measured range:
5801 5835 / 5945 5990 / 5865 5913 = 0.06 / 12.6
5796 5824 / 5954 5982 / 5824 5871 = 0.02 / 13.1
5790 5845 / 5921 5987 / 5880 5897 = 0.15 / 12.7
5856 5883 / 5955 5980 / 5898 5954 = 0.05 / 12.8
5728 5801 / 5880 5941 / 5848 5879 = -0.06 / 12.3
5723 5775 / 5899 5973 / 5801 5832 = -0.01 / 12.8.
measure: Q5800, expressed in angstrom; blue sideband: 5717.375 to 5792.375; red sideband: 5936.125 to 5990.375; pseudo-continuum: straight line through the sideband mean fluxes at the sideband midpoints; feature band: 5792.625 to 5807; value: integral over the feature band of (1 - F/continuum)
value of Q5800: -0.6 angstrom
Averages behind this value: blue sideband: 13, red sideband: 12.3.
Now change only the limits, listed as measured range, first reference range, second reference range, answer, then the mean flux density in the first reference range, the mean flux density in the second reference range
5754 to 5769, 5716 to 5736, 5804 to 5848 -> 0.0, 13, 12.9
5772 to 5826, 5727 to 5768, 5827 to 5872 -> -1.3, 12.9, 12.8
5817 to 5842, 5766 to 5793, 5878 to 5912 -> -0.7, 13.1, 11.5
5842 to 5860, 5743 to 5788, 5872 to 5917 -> -1.1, 13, 11.7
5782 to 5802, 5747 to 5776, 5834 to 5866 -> -0.1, 13.1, 13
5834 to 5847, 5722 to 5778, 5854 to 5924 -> -0.5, 13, 12.2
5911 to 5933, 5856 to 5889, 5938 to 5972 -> 0.1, 12.7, 12.3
